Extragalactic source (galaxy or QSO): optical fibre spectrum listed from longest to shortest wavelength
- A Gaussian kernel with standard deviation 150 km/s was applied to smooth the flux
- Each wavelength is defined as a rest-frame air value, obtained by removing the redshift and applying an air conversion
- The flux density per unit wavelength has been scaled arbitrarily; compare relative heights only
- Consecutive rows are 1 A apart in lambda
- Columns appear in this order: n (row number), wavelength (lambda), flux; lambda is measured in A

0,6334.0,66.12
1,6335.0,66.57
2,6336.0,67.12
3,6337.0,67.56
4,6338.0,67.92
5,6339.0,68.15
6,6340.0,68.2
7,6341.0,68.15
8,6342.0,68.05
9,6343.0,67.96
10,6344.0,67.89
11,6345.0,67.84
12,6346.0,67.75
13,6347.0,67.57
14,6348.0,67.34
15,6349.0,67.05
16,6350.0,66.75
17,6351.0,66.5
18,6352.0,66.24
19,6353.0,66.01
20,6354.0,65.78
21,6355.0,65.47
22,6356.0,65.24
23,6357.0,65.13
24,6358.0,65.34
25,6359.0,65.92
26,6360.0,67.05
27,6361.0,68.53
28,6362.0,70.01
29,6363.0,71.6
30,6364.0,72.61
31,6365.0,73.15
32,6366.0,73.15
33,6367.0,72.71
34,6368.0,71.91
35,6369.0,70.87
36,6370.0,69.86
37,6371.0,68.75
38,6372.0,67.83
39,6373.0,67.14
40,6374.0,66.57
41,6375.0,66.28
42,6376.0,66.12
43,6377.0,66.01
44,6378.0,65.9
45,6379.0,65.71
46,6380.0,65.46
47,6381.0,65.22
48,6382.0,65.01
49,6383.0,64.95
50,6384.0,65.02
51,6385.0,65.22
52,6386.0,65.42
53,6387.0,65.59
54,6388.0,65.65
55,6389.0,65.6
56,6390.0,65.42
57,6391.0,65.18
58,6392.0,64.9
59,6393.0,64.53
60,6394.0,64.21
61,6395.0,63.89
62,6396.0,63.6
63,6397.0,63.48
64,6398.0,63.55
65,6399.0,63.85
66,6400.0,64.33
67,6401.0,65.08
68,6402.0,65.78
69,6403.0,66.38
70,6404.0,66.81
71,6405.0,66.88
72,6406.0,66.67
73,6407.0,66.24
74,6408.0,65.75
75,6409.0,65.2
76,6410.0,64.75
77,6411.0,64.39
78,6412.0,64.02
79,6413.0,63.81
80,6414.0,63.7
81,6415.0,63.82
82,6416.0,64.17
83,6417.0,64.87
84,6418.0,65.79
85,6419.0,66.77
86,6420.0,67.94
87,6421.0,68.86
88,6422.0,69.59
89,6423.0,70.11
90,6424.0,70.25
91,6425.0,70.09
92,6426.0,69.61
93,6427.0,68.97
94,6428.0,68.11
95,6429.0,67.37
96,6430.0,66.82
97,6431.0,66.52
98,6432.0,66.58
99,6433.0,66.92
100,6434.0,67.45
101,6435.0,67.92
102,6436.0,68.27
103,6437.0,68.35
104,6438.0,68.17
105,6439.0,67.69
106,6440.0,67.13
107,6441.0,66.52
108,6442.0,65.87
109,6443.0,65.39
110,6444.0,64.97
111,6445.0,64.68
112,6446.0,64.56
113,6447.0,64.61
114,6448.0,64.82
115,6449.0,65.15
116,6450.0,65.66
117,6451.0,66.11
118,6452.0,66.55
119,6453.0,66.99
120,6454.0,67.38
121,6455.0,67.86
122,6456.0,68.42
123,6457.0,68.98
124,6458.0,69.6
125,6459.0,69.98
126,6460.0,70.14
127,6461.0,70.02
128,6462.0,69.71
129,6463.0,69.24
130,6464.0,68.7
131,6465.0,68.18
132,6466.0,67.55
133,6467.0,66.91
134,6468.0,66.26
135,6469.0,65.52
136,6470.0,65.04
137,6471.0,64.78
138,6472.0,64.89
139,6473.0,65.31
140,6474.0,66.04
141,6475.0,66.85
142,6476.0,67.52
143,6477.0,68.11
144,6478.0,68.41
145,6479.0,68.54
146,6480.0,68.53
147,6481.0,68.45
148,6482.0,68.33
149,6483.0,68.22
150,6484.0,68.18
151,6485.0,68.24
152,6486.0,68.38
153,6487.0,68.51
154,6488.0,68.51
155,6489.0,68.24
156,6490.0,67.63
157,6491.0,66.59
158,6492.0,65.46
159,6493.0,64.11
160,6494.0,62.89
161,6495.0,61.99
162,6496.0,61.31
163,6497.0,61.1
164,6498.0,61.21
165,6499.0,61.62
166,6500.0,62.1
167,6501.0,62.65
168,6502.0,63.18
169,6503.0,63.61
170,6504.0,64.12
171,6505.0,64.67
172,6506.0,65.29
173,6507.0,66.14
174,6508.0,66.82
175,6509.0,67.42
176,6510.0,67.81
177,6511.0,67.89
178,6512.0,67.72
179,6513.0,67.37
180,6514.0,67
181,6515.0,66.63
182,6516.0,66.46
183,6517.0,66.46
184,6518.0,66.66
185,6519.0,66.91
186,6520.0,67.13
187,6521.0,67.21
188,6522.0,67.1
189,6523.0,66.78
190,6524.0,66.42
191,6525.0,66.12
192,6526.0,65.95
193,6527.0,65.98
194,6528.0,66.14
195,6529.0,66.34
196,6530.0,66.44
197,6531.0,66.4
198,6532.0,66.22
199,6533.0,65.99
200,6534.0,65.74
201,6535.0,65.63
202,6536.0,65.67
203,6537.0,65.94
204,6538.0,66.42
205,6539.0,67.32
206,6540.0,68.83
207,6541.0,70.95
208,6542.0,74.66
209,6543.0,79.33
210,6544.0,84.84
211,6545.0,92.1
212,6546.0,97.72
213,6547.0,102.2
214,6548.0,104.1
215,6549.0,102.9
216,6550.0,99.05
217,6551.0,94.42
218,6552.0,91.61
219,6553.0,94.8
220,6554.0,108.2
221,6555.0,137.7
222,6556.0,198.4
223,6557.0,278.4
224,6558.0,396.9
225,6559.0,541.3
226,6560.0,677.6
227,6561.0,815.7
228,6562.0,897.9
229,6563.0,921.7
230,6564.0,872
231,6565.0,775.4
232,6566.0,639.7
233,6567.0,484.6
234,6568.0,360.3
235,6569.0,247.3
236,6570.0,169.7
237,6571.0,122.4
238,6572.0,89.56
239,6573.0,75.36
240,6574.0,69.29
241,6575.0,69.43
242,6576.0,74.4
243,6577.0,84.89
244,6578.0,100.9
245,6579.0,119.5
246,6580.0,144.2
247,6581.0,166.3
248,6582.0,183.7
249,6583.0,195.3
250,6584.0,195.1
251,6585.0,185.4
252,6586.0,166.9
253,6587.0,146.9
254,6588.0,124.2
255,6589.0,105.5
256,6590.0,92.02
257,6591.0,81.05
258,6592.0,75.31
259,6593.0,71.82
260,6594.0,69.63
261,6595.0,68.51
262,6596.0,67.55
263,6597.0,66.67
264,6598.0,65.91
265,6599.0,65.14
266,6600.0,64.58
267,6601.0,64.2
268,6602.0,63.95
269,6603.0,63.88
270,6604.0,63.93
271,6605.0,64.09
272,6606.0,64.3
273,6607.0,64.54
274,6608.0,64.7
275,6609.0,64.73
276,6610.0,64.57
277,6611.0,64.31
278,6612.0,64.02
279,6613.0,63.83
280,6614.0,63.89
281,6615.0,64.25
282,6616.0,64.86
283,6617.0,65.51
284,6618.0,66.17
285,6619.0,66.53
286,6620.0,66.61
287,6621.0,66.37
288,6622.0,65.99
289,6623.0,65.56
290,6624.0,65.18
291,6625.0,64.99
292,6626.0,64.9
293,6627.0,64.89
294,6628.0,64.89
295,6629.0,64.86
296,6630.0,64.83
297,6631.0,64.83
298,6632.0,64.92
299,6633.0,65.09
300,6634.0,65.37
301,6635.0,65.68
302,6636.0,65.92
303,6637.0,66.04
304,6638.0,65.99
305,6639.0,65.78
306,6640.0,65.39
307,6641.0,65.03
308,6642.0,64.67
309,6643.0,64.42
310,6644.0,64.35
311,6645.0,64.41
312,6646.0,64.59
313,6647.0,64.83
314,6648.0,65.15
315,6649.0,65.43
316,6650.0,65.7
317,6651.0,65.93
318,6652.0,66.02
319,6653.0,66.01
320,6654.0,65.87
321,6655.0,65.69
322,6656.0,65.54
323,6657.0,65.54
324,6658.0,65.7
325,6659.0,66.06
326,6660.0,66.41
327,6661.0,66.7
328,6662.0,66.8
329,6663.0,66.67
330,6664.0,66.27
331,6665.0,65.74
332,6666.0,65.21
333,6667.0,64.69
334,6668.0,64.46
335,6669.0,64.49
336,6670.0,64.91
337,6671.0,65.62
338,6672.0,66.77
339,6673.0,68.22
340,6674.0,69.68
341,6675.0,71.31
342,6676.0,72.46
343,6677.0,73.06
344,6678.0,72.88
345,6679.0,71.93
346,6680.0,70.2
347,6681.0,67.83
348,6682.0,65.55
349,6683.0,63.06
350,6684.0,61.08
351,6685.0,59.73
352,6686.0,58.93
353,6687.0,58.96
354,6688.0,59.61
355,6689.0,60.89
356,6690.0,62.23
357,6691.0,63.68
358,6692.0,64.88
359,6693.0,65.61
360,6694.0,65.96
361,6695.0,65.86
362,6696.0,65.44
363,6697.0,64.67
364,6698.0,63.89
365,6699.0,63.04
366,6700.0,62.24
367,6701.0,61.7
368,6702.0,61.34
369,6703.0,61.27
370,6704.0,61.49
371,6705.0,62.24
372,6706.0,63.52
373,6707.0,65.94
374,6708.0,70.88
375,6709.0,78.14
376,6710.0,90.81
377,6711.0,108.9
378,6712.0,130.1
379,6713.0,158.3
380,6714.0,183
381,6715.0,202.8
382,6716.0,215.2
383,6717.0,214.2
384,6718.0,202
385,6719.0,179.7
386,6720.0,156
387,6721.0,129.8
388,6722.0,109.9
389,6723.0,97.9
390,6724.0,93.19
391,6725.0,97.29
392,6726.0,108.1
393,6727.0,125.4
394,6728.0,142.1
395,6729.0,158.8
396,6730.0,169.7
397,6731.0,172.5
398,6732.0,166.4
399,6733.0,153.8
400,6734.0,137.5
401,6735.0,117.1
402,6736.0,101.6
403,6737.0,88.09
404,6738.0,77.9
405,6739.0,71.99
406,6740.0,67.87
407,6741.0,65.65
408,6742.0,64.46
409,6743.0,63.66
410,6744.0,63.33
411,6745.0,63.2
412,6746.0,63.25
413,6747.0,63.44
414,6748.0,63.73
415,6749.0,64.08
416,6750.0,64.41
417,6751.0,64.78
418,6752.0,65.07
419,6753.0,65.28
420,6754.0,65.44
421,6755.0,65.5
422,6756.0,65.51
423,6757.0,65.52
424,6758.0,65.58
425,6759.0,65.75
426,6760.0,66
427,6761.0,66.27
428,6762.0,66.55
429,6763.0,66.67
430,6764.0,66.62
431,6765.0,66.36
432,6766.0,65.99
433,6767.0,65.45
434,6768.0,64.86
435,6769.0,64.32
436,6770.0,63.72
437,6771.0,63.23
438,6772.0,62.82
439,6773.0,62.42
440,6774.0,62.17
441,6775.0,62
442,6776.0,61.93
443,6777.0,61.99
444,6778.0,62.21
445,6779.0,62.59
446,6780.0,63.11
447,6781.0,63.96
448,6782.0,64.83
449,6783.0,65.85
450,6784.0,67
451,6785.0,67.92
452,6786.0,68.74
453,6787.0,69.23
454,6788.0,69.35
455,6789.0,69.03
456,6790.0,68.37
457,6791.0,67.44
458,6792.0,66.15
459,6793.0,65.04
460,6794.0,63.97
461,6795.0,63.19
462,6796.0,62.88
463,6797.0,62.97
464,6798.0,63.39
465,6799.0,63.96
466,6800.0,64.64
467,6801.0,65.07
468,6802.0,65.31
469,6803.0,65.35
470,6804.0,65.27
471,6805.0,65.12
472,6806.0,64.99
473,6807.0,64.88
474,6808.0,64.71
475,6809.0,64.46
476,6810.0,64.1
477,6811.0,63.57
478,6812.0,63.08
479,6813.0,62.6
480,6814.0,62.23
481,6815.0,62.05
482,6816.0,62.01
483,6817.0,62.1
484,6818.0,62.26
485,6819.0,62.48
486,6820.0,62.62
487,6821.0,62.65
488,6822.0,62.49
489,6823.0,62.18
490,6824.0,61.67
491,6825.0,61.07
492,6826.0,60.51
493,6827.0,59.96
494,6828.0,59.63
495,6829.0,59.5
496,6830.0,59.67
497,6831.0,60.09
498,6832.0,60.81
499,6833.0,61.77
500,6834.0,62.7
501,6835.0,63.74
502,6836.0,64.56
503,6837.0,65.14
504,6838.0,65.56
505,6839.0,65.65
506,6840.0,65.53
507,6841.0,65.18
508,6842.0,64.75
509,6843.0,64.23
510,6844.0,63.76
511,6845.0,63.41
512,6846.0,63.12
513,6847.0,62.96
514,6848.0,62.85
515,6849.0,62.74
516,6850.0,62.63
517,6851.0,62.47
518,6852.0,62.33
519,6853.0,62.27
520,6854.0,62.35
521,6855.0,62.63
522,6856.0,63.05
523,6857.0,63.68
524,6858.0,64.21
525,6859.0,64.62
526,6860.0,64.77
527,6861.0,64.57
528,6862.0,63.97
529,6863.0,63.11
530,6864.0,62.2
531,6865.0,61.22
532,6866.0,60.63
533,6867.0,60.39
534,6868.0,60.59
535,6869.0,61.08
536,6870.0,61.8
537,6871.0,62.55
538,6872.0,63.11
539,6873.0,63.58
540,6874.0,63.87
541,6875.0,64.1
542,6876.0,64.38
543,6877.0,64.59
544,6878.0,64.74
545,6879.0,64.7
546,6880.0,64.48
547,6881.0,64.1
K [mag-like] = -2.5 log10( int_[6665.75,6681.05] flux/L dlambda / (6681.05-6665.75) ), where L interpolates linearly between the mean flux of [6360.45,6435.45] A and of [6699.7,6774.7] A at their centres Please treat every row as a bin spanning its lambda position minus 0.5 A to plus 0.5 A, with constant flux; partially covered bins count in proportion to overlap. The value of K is 0.29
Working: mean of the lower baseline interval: 66.8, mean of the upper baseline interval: 94.4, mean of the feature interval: 68.4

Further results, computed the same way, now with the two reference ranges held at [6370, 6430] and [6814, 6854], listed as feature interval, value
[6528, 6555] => -0.25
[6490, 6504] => 0.04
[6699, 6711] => -0.09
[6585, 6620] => -0.19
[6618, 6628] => -0.02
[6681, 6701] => 0.01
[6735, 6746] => -0.17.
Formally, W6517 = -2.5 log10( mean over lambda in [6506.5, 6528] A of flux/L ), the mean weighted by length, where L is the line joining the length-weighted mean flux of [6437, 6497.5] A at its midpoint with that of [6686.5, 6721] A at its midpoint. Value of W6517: 0.10 mag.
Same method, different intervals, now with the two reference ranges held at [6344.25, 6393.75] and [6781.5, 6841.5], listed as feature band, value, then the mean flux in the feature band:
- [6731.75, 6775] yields -0.14 mag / 73.4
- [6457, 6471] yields -0.03 mag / 68.1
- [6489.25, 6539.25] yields 0.01 mag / 65.6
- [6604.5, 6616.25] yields 0.02 mag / 64.3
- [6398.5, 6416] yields 0.03 mag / 65.1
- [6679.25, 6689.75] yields 0.04 mag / 62.8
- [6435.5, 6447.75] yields 0.01 mag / 66.3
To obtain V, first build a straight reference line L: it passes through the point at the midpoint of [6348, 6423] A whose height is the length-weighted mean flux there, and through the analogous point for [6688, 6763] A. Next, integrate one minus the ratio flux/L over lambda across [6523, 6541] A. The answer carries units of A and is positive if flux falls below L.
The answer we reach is 2.7 A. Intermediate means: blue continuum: 66.4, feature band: 66.5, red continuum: 94.3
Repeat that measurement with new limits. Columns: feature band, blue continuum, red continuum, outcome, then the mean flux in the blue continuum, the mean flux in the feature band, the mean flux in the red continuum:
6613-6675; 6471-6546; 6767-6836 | 0.0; 67.3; 65.6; 63.7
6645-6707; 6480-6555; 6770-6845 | 1.9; 71.5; 65.2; 63.8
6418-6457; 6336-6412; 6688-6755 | 2.8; 66.7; 67.2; 97.7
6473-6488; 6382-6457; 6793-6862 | -0.5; 66.1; 67.9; 63.2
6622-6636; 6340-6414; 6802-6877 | -0.1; 66.6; 65.1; 63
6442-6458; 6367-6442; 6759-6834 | 0.0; 66.4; 66.2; 63.9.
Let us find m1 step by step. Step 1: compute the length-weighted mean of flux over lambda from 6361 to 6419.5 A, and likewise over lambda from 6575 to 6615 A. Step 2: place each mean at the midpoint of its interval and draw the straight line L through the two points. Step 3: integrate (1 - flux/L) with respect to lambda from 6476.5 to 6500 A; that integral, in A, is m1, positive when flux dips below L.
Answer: 3.93 A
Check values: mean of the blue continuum 66.3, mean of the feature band 66.1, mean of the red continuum 93.7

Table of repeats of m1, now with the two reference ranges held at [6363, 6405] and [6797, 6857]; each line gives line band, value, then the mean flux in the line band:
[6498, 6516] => 0.1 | 65.3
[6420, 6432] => -0.4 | 68.6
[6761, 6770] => -0.3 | 65.8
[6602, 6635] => -0.1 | 64.9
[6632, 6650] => -0.2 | 65.2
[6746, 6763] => -0.4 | 65.2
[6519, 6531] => -0.2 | 66.5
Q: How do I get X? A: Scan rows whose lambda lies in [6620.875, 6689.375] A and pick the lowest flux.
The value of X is 58.93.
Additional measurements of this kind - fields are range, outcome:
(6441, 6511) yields 61.1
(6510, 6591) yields 65.63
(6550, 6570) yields 91.61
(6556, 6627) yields 63.83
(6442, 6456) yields 64.56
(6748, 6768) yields 63.73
